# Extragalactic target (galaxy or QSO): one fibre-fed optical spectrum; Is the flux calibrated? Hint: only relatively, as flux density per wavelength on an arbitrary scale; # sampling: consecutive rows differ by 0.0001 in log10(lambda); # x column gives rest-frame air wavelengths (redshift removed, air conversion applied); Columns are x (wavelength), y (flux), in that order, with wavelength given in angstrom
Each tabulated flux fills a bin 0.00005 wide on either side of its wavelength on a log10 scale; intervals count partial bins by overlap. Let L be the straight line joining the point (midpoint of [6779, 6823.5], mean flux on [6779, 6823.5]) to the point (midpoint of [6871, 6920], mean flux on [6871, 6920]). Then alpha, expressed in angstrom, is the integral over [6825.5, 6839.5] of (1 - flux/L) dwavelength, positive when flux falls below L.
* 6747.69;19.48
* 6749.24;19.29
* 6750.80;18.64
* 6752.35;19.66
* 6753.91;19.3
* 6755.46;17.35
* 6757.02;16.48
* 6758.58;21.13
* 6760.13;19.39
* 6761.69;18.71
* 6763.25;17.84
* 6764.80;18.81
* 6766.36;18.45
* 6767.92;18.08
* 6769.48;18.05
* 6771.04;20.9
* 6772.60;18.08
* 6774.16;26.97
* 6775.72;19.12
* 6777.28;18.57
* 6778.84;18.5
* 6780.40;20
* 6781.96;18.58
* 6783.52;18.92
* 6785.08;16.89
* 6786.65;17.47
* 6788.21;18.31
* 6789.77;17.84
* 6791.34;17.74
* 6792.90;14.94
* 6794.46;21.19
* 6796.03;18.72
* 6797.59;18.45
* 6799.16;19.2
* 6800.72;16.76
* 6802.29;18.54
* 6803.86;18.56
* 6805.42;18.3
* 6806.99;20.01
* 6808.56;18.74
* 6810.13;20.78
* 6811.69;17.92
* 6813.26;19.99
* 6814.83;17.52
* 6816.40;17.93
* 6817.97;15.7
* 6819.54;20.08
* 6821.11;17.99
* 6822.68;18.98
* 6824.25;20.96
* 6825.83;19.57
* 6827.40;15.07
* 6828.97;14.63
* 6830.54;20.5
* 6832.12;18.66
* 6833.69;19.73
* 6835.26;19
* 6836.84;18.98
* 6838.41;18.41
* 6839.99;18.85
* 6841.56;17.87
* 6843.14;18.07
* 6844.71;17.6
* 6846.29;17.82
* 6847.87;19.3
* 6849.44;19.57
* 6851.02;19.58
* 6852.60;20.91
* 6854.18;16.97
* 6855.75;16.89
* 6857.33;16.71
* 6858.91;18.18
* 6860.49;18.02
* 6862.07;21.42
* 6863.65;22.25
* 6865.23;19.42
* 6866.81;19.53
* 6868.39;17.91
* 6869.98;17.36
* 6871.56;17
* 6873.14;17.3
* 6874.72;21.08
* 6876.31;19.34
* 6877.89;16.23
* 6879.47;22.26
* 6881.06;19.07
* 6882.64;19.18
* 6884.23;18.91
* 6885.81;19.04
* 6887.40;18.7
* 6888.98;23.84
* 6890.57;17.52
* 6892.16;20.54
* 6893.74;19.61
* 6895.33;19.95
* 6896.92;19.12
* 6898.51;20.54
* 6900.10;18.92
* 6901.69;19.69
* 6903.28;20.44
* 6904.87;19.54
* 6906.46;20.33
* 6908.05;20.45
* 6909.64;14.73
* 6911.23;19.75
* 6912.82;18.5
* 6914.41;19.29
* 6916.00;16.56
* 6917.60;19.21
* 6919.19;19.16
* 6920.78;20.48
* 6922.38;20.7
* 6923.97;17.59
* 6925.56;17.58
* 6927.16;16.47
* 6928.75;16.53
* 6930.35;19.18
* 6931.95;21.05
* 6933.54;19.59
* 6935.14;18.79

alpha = 0.3 angstrom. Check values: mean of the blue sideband 18.4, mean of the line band 18.3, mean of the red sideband 19.2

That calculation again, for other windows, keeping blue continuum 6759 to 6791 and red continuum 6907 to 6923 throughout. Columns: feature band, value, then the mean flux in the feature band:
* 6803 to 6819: 0.3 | 18.6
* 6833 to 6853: 0.1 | 18.9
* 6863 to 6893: -0.6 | 19.3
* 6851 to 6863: 0.2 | 18.6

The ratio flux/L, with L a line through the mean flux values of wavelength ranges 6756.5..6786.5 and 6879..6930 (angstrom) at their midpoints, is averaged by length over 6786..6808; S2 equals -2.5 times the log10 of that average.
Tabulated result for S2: 0.05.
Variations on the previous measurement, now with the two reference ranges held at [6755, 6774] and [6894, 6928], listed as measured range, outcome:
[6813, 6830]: 0.05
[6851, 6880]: 0.01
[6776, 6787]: 0.02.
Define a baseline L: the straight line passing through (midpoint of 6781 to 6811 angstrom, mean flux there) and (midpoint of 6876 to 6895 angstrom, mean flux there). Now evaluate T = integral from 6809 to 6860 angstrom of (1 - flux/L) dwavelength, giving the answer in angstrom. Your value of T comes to 1.2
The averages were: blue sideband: 18.4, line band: 18.5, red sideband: 19.5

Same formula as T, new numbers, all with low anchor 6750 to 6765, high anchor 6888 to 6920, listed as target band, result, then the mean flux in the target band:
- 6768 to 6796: -0.1 angstrom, 18.9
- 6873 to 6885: 0.0 angstrom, 19.3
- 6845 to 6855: 0.1 angstrom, 18.9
